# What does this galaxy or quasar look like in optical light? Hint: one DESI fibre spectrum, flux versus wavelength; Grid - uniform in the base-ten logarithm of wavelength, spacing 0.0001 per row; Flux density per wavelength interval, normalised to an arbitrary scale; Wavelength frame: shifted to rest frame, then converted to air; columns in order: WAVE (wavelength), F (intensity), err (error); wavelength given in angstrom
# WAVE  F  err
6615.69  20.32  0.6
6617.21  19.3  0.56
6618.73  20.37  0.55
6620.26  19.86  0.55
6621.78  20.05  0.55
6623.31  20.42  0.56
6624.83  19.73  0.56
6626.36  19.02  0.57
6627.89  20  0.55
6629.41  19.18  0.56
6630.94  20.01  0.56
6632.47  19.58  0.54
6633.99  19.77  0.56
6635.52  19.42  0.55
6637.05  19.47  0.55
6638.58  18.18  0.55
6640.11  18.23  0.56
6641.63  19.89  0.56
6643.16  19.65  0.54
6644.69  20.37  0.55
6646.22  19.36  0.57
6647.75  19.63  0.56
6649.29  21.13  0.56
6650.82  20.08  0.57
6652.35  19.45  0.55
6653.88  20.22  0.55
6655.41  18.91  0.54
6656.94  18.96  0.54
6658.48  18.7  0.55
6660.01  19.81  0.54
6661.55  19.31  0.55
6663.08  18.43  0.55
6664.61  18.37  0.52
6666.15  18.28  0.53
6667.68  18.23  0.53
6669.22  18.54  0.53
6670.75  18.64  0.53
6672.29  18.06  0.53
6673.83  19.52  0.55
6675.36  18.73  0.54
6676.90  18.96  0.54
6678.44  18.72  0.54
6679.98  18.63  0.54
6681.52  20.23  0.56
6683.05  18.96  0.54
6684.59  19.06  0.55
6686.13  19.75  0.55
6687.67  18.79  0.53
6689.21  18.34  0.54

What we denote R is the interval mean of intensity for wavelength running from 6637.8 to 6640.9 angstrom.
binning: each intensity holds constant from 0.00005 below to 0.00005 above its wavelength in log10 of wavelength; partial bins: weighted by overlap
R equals 18.3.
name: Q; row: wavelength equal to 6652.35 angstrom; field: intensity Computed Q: 19.45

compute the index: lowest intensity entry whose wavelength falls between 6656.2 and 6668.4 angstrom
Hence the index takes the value 18.23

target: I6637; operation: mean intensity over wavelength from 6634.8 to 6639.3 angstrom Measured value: 19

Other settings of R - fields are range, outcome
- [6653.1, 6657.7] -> 19.4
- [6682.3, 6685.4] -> 19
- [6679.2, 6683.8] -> 19.3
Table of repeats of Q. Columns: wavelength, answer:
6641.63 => 19.89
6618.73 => 20.37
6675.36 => 18.73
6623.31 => 20.42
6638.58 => 18.18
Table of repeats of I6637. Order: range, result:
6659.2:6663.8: 19.2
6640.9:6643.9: 19.8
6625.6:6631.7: 19.5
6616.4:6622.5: 19.9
